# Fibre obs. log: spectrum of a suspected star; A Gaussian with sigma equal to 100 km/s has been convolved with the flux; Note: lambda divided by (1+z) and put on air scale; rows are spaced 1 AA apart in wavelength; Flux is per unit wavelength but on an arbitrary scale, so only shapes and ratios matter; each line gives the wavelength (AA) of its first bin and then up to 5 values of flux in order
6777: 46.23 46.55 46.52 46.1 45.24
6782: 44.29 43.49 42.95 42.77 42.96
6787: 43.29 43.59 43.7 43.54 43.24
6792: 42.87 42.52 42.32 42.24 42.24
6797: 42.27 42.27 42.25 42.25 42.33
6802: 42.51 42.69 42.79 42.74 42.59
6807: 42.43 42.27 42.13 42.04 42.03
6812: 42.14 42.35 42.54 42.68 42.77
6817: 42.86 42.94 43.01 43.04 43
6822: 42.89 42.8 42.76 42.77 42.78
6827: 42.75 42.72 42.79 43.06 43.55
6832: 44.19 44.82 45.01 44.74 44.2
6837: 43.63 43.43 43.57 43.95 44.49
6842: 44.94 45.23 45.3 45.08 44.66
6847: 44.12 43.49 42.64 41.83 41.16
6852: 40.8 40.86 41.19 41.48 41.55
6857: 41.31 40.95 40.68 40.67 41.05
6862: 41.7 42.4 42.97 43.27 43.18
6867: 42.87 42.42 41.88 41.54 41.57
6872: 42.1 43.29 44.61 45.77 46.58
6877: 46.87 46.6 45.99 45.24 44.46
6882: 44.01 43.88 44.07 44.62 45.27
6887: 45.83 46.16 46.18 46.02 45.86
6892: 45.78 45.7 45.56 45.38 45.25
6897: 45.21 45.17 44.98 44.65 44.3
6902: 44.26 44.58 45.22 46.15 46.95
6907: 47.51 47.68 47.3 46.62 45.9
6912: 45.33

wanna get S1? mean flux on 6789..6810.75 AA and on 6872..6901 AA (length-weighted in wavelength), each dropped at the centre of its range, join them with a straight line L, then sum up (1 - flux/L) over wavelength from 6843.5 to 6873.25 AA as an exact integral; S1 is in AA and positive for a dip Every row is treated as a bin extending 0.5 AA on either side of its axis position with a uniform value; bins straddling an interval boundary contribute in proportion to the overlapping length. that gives 1.4 AA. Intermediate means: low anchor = 42.5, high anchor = 45.2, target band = 42.3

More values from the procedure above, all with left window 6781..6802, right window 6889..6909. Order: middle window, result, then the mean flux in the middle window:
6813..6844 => 0.3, 43.5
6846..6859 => 0.8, 41.8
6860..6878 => 0.7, 43.2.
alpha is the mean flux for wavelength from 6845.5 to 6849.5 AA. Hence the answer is 43.7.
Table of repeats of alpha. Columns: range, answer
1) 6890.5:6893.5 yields 45.8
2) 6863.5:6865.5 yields 43.1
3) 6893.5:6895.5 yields 45.5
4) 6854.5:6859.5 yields 41.2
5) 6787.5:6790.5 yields 43.6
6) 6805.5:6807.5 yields 42.5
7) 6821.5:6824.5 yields 42.8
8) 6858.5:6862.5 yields 41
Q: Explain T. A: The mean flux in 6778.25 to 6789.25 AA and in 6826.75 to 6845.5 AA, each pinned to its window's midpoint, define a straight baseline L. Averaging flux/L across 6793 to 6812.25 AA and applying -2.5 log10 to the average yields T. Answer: 0.04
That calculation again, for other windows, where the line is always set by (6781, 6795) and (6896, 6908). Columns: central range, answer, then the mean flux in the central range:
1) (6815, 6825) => 0.024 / 42.9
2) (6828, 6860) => 0.029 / 43.1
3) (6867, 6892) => 0.010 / 44.6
